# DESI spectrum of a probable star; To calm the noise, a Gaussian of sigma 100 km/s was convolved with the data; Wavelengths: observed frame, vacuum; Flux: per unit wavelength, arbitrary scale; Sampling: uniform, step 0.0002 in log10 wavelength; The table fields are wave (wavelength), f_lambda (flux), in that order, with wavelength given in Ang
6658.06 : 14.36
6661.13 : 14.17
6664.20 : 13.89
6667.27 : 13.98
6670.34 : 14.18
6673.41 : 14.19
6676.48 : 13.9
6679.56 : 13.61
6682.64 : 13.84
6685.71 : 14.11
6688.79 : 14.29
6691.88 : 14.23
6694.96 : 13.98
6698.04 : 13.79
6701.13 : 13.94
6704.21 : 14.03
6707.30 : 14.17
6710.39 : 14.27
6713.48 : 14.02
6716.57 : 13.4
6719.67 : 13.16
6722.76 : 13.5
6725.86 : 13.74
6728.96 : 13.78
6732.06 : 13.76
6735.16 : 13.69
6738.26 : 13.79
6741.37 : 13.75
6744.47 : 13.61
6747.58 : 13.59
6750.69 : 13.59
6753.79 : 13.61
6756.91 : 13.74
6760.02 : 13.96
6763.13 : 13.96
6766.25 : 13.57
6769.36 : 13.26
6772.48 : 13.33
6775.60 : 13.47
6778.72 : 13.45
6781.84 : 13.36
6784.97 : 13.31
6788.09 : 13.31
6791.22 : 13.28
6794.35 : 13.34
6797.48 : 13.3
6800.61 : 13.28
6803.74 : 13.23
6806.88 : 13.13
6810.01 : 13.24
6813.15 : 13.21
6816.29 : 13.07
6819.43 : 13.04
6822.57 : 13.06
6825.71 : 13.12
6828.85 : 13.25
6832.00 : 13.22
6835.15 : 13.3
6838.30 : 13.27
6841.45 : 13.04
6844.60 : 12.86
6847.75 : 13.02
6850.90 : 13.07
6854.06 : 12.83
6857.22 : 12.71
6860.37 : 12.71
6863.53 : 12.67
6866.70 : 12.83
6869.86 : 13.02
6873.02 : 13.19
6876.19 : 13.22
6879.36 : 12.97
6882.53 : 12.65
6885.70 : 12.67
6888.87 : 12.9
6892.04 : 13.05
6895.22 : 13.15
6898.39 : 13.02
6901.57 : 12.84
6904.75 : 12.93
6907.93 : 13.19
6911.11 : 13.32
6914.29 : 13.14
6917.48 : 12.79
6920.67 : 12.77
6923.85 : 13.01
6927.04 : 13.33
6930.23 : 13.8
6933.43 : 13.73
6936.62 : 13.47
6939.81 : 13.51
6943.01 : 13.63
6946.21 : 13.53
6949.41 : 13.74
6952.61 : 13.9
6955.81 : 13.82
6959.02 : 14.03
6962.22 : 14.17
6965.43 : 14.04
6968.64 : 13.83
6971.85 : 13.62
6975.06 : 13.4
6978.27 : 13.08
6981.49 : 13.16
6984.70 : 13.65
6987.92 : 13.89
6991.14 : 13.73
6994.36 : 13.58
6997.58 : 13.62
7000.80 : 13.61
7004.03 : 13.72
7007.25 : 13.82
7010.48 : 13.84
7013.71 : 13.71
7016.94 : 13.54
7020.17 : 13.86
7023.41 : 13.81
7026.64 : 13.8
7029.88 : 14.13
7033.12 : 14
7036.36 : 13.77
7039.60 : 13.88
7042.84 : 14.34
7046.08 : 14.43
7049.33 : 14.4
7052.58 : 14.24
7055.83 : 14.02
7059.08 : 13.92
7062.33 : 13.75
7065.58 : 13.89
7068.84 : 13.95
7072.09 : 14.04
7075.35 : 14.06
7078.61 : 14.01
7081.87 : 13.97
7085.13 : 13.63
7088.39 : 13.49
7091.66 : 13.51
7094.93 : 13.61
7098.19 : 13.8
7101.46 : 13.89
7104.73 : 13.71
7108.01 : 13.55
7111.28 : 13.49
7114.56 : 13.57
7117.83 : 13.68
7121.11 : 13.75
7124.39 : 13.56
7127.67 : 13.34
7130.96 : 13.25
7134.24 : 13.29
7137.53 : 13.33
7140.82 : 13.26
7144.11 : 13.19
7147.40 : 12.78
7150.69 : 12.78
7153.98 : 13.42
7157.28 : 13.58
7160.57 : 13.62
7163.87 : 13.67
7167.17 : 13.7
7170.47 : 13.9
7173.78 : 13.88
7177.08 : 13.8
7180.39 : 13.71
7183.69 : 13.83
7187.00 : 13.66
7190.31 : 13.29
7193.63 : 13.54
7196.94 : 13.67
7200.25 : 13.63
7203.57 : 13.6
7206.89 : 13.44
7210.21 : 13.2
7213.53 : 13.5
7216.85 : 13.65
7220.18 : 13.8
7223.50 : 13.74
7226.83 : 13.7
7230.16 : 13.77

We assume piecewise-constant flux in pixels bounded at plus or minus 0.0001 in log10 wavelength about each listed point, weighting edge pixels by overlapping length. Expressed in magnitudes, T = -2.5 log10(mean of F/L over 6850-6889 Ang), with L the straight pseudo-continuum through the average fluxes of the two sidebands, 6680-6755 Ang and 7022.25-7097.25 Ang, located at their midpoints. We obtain 0.08 mag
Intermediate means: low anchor 13.8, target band 12.9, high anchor 13.9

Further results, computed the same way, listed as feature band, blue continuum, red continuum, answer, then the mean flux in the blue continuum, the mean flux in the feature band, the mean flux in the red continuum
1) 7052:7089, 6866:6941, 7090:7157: -0.04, 13.1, 13.9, 13.4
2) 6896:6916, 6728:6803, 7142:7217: 0.04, 13.5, 13.1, 13.5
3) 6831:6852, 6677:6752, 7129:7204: 0.05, 13.8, 13.1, 13.5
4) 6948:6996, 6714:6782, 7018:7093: 0.01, 13.6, 13.7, 14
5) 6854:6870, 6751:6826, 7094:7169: 0.05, 13.4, 12.8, 13.5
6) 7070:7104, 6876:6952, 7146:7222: -0.03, 13.2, 13.8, 13.6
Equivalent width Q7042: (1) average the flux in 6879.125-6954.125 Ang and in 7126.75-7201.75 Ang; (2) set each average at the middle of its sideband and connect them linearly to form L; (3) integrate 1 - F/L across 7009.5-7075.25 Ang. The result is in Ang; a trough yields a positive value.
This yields -3.0 Ang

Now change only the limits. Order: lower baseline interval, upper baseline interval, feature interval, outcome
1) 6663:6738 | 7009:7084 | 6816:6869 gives 3.5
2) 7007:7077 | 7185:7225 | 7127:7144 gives 0.6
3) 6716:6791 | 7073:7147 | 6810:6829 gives 0.6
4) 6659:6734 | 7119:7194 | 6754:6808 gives 1.6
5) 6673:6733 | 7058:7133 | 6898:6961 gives 1.8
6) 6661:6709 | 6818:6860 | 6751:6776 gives -0.2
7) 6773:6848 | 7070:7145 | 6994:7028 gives -0.6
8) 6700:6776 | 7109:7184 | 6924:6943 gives 0.1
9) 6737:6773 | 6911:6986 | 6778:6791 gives 0.3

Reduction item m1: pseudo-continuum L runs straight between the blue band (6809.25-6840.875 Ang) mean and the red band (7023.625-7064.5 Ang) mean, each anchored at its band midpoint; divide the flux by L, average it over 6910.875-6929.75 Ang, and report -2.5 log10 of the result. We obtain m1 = 0.04 mag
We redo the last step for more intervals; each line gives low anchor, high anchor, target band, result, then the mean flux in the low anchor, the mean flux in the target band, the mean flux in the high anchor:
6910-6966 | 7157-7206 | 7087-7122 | 0.00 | 13.5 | 13.6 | 13.7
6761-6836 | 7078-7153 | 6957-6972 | -0.04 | 13.3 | 14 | 13.5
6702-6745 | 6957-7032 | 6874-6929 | 0.06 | 13.8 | 13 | 13.7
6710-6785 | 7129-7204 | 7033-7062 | -0.04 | 13.6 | 14.1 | 13.5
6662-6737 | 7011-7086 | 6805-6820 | 0.06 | 13.9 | 13.1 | 14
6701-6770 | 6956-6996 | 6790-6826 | 0.04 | 13.7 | 13.2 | 13.7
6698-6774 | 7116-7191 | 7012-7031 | -0.02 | 13.7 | 13.8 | 13.5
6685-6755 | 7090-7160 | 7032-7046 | -0.04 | 13.8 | 14.1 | 13.4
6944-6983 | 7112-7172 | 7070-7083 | -0.04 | 13.7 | 14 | 13.4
